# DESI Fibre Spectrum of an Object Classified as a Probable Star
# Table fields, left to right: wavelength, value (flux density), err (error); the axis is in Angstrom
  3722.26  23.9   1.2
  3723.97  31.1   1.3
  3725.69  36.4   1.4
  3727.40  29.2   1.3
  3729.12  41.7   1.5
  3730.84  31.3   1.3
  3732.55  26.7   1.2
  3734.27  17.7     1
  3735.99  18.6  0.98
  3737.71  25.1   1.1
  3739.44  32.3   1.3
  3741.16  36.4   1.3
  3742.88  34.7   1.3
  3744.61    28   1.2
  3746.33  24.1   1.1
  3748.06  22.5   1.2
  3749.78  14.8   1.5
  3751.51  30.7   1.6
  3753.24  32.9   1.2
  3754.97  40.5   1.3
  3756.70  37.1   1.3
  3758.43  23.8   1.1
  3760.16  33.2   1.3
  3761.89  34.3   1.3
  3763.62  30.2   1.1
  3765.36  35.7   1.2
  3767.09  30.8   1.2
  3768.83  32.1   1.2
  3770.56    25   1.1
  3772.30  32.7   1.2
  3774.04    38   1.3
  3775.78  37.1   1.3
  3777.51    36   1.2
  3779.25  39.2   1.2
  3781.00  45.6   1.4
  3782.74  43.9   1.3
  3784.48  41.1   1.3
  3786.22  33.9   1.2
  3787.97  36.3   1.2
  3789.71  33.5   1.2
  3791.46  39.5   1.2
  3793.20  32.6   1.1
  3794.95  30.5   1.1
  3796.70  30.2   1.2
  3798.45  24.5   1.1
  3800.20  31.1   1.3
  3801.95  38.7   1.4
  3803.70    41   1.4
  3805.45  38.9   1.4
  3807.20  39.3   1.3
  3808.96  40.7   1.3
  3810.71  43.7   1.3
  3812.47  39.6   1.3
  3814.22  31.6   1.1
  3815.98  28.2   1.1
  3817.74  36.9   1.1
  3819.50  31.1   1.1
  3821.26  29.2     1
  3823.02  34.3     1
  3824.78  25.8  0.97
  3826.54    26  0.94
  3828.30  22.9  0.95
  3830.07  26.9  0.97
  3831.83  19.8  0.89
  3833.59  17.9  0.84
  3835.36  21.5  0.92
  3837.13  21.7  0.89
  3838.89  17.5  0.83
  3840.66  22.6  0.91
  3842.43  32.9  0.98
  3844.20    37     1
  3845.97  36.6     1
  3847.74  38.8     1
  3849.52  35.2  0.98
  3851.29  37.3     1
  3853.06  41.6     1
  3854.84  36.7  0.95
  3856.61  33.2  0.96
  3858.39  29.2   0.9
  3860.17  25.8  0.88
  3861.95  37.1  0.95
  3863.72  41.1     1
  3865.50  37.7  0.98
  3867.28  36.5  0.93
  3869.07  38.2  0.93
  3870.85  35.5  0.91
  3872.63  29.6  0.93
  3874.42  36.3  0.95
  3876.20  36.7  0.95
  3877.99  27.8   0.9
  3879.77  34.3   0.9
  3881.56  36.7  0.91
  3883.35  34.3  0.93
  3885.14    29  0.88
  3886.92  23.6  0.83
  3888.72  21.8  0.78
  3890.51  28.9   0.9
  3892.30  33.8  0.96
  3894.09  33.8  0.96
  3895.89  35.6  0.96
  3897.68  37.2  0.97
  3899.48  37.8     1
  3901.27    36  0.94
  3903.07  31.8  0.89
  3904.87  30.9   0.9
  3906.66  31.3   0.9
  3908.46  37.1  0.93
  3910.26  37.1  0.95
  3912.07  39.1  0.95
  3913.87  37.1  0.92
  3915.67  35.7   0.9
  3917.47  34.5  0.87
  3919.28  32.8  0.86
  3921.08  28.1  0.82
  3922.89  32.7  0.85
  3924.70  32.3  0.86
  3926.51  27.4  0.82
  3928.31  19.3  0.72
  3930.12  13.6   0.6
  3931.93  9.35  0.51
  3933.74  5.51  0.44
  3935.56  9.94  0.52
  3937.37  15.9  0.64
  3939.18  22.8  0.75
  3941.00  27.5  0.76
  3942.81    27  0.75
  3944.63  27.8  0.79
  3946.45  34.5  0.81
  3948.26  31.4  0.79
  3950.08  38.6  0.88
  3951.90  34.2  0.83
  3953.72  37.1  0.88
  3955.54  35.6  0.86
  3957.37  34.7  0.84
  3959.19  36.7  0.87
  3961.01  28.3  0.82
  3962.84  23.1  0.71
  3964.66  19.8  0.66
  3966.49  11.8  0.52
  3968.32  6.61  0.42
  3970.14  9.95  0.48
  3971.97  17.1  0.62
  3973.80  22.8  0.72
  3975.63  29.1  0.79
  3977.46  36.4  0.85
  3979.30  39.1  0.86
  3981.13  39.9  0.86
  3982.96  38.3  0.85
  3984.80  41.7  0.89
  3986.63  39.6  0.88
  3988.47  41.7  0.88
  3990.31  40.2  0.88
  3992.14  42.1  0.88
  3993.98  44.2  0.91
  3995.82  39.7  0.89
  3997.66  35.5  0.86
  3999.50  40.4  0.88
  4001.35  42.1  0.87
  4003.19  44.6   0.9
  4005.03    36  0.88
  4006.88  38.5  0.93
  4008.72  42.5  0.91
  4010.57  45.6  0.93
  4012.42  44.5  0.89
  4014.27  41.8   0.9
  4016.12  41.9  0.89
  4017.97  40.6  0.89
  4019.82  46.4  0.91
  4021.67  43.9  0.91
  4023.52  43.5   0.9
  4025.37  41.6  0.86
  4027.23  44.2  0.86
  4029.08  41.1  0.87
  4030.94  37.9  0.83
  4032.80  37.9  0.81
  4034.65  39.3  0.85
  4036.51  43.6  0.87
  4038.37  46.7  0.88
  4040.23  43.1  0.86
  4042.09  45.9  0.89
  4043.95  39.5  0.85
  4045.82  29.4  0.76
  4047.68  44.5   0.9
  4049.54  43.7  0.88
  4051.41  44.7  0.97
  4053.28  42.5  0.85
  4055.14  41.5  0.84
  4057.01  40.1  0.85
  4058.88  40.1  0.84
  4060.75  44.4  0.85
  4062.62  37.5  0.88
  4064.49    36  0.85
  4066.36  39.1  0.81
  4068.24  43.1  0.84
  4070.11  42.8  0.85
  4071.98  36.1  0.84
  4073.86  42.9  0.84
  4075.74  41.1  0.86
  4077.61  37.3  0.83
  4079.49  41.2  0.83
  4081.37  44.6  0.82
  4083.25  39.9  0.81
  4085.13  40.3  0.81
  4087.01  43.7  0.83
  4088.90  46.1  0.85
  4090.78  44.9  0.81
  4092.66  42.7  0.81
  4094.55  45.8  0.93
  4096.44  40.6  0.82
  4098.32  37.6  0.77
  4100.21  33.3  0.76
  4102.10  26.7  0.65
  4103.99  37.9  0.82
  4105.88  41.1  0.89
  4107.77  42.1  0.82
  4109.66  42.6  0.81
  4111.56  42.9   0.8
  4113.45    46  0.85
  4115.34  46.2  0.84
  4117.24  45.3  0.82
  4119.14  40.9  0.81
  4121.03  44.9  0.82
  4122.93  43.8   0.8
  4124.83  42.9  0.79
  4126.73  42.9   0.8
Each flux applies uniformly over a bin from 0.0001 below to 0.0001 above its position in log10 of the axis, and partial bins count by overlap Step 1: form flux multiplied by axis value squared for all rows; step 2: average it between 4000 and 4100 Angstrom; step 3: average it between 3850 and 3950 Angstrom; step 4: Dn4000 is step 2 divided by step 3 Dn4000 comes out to 1.5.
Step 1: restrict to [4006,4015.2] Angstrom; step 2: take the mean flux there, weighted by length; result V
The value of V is 42.6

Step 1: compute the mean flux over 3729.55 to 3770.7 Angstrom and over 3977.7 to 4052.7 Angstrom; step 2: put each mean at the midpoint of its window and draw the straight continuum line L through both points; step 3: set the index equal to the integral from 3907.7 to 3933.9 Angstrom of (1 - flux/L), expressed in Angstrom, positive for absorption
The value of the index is 5.88 Angstrom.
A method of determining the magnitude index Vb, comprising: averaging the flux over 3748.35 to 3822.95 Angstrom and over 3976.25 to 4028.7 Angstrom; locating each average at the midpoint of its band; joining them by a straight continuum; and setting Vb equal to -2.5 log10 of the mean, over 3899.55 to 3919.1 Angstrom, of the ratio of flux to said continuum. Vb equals 0.09 mag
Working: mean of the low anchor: 34.3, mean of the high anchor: 41.2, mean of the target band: 35.1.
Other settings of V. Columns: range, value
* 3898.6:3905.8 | 34.1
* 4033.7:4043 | 43.7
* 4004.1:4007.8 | 37.3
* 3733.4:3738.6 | 20.5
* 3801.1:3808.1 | 39.5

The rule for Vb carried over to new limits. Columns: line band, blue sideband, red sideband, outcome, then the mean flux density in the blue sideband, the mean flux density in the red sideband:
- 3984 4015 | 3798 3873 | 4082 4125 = -0.09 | 32.4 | 41.7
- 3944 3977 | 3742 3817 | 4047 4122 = 0.39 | 33.9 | 41.4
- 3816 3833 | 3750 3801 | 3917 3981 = 0.14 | 34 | 25.6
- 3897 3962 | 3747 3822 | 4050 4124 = 0.26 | 34.1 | 41.3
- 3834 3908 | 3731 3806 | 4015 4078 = 0.10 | 32.3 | 41.3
